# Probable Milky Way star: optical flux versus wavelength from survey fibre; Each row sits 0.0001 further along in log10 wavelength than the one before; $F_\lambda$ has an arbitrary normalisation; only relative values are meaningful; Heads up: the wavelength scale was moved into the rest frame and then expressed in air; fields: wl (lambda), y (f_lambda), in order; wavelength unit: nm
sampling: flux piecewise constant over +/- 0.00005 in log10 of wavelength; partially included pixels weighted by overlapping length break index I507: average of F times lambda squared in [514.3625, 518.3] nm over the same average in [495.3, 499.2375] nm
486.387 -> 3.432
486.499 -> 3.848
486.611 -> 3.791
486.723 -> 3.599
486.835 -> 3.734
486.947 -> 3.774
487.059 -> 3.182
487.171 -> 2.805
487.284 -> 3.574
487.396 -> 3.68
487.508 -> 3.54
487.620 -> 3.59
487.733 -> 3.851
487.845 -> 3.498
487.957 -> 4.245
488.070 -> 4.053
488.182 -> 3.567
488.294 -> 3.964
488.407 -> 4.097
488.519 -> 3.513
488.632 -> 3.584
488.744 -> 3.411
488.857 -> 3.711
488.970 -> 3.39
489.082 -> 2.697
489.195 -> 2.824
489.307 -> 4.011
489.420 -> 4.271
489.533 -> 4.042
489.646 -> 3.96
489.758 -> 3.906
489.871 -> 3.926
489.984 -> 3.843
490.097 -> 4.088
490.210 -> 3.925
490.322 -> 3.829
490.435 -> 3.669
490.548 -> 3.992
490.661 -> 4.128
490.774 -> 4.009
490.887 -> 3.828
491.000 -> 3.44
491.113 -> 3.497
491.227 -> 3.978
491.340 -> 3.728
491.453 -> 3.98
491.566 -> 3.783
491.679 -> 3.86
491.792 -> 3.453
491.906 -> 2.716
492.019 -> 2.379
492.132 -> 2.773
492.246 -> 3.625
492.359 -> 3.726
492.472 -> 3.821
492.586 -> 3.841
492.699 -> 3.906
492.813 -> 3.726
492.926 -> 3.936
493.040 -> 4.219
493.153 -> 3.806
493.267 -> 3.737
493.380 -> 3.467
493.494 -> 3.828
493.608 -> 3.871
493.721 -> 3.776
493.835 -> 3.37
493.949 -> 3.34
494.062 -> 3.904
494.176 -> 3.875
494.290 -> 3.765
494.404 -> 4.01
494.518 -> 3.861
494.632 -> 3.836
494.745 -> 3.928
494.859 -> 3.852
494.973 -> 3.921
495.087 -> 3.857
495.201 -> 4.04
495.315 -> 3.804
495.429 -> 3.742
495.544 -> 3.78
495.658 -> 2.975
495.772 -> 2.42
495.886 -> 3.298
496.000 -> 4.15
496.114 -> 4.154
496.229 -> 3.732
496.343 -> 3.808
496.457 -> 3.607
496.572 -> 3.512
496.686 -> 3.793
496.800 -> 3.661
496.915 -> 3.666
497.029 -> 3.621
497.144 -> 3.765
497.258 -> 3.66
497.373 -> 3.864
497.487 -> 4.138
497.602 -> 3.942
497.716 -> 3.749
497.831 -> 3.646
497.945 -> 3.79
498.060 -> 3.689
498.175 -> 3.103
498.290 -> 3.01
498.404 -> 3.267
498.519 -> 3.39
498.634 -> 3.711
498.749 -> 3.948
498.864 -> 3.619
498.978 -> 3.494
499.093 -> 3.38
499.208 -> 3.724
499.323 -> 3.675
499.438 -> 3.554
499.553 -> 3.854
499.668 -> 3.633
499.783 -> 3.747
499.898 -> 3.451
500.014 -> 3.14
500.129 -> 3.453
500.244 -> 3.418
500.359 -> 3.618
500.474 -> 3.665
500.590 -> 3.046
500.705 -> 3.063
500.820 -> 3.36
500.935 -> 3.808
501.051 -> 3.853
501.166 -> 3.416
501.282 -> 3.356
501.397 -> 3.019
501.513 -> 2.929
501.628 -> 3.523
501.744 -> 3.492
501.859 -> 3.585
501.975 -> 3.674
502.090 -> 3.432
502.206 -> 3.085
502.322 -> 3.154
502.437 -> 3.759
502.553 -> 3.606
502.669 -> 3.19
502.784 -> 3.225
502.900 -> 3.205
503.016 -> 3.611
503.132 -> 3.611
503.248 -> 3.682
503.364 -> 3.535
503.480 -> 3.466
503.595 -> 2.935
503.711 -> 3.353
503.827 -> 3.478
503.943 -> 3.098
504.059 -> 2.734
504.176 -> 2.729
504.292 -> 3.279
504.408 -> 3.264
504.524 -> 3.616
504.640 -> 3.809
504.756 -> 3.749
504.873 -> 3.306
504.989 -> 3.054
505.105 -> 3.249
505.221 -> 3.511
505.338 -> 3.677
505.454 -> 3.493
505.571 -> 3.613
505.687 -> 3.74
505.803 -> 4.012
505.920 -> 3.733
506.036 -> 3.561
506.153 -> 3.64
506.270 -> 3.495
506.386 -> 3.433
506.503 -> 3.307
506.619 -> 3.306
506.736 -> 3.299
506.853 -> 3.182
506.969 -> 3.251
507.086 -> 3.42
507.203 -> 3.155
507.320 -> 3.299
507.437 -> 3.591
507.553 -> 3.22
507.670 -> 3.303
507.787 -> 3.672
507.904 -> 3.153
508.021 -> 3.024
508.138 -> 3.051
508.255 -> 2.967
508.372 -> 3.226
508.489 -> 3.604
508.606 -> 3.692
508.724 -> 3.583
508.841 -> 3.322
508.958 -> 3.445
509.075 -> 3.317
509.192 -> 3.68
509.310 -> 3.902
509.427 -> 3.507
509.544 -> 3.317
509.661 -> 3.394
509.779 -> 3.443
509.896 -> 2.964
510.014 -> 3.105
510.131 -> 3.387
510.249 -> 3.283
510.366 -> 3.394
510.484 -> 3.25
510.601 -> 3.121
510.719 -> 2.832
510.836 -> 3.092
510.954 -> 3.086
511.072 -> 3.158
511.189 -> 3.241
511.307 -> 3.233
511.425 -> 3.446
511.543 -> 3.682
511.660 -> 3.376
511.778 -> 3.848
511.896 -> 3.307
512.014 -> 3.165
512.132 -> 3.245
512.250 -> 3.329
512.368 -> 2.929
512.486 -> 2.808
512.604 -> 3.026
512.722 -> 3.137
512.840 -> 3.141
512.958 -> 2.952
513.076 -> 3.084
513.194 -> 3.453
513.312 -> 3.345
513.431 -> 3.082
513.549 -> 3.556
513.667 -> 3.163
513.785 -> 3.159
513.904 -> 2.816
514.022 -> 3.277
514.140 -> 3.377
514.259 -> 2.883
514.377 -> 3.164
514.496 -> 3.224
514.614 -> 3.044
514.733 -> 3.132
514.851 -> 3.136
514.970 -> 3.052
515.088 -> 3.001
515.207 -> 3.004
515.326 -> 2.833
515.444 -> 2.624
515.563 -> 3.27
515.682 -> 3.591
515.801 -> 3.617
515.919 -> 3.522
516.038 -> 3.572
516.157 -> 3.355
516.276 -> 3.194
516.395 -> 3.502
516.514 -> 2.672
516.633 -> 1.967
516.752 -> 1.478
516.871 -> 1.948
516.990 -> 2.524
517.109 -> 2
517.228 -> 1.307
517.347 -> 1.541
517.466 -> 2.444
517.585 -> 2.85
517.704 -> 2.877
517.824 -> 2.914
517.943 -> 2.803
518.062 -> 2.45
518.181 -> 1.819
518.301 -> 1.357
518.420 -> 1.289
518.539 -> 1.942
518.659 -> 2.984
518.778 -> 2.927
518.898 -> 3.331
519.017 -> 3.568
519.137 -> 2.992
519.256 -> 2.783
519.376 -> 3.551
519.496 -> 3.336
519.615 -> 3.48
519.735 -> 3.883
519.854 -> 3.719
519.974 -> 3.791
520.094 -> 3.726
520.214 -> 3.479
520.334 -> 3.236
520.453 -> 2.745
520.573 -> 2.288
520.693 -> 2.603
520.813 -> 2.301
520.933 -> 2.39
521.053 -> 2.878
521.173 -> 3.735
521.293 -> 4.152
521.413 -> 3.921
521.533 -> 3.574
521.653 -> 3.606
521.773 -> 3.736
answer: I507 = 0.8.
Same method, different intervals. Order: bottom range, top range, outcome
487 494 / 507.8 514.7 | 0.96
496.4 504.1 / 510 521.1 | 0.91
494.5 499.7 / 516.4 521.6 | 0.83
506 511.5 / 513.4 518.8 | 0.85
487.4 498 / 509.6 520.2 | 0.89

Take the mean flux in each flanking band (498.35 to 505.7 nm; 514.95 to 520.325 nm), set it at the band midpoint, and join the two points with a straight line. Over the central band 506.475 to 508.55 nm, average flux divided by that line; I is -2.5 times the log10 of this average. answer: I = -0.02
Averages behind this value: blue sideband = 3.44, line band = 3.28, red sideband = 2.84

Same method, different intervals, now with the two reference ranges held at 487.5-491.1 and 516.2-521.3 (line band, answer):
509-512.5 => -0.095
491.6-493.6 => 0.018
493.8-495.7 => -0.057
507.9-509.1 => -0.072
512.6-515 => -0.085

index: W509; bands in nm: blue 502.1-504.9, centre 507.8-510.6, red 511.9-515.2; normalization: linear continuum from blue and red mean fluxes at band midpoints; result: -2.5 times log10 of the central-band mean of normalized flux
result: -0.039 mag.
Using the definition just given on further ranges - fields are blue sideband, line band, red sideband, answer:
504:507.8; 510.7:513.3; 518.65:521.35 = 0.04 mag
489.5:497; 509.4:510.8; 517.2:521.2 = -0.04 mag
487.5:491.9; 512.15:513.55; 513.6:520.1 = -0.05 mag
